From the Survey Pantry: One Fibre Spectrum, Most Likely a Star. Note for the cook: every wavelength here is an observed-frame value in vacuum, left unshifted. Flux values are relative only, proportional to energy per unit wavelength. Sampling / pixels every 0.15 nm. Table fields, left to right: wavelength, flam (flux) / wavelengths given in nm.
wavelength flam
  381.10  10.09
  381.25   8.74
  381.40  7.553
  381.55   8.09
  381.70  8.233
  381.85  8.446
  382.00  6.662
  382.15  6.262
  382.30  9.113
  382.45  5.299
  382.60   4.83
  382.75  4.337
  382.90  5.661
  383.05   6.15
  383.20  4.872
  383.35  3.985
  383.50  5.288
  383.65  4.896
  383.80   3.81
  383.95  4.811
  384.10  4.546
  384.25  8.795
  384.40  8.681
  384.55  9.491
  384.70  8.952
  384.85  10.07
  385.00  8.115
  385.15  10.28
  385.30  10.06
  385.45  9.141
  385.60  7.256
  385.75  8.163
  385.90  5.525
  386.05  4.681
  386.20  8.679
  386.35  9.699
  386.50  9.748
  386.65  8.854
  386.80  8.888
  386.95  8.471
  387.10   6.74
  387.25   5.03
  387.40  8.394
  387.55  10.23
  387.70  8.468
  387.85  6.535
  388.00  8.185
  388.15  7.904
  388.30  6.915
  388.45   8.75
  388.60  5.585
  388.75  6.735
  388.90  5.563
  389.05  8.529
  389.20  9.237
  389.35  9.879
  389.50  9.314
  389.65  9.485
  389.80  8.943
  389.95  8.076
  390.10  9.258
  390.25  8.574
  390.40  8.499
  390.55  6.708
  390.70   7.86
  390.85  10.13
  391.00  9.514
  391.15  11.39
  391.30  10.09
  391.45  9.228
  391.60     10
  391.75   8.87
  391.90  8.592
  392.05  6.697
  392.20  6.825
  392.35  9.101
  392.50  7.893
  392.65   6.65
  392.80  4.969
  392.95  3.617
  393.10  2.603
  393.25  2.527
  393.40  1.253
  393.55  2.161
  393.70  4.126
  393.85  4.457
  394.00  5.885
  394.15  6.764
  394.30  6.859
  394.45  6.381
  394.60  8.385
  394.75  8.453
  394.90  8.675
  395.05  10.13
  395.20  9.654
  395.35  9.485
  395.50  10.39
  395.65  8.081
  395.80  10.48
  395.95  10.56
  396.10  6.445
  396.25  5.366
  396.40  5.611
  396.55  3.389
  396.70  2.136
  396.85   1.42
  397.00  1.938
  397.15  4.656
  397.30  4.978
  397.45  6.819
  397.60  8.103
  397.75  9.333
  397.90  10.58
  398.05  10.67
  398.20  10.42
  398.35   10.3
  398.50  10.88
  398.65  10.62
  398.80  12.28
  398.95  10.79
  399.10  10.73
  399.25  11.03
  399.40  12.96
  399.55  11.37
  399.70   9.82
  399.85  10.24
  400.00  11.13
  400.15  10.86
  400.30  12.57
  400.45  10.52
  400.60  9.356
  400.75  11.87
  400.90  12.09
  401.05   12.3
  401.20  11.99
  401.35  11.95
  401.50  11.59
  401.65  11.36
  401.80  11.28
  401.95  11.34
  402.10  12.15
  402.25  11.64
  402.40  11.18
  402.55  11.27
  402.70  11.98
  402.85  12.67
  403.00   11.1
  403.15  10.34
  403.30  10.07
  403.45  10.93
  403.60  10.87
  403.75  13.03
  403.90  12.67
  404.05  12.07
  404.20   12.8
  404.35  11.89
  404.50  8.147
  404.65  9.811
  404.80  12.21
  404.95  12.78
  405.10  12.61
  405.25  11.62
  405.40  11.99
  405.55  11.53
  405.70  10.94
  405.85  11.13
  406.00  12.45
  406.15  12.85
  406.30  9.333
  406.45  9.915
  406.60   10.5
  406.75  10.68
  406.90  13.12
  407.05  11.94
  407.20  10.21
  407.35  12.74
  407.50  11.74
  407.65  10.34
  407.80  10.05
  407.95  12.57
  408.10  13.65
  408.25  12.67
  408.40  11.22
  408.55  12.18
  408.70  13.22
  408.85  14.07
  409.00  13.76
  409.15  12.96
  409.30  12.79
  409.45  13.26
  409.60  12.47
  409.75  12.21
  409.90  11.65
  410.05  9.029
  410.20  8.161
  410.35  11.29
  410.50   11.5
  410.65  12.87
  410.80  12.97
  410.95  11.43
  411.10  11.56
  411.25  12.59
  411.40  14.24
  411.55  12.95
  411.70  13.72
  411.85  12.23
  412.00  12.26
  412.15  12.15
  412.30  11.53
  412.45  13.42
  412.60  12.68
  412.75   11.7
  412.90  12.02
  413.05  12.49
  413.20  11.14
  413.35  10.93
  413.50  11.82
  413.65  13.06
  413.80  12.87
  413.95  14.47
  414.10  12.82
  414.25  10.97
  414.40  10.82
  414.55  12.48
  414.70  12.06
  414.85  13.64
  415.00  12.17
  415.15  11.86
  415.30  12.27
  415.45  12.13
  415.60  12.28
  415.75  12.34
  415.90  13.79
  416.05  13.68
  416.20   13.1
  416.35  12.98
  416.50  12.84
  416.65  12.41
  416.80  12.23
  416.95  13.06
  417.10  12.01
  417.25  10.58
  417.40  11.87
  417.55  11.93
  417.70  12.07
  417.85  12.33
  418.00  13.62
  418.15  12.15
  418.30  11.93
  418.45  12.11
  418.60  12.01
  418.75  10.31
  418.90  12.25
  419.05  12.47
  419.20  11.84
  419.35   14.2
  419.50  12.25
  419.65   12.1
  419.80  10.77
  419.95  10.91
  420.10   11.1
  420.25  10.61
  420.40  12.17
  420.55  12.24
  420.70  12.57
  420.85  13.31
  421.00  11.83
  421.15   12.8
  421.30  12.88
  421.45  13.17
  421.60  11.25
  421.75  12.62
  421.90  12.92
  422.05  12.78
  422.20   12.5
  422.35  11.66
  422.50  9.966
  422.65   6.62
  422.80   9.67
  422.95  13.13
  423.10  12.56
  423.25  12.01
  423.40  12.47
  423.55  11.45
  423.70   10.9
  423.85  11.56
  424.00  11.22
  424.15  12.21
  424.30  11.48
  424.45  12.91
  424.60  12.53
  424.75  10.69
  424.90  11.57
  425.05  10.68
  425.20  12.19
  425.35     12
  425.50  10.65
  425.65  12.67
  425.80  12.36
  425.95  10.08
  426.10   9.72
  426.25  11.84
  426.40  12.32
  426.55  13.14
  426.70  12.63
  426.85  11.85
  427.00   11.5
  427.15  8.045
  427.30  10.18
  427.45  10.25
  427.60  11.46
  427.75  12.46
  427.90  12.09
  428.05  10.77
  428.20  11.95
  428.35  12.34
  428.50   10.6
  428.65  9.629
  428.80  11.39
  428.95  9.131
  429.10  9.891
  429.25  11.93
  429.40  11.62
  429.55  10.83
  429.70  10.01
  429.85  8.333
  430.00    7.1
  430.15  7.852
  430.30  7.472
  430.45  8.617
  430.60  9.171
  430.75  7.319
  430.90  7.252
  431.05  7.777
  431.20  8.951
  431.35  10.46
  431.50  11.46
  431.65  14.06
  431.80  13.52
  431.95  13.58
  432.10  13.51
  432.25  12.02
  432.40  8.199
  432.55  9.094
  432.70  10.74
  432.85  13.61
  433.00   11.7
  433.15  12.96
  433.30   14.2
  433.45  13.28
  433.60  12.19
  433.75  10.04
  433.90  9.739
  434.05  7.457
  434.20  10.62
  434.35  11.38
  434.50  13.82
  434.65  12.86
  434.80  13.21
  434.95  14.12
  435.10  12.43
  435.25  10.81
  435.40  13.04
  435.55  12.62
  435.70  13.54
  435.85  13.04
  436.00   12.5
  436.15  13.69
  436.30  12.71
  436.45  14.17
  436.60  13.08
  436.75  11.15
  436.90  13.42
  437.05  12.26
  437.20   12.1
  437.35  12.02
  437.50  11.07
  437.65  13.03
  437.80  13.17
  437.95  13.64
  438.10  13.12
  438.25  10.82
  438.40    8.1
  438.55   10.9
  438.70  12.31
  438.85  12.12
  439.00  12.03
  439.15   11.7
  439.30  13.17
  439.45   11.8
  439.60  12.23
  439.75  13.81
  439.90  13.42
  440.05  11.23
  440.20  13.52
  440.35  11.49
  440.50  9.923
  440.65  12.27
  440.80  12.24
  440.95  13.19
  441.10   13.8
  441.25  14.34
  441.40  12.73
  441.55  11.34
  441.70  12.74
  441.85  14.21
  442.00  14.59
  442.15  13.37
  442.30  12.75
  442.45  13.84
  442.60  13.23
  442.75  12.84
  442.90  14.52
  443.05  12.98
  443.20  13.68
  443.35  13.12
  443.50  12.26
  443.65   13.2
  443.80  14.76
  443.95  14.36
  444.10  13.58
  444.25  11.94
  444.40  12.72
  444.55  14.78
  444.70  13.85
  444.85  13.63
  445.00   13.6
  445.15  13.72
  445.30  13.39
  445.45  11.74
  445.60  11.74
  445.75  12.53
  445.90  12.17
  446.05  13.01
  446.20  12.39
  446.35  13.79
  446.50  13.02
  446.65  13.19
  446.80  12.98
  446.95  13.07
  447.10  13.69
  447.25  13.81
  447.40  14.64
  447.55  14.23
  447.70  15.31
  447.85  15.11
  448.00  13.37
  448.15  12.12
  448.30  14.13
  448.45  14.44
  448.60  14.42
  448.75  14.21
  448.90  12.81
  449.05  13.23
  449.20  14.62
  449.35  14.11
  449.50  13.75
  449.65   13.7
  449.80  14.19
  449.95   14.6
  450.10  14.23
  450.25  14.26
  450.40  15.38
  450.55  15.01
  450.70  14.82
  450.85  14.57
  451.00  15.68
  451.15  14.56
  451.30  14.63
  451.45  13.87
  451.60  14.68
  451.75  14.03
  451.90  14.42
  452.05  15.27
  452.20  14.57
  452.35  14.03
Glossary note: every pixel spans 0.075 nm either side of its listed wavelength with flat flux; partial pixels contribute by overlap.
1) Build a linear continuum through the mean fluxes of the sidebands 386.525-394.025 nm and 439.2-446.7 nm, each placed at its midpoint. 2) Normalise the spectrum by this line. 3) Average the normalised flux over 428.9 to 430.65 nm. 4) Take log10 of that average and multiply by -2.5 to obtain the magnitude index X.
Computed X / 0.24 mag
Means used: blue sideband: 7.47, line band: 9.33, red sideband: 13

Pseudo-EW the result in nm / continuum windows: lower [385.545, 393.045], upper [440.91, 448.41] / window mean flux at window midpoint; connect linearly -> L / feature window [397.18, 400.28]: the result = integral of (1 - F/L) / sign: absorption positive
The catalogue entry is -0.41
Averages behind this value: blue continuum 8.05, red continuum 13.4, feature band 10.2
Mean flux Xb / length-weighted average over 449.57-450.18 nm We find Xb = 14.2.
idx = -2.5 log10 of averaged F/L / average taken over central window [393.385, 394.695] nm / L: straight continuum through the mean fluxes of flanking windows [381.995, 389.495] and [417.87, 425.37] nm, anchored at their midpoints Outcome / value 0.49 mag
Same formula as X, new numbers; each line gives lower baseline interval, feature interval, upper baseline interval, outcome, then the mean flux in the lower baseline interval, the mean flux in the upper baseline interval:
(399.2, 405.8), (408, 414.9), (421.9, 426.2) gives -0.077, 11.5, 11.5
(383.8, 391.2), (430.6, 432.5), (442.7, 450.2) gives 0.153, 8.18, 13.6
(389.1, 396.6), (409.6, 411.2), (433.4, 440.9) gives -0.205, 7.57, 12.2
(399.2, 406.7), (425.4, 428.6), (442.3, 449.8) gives 0.109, 11.4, 13.5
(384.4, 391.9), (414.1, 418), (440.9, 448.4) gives -0.136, 8.47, 13.4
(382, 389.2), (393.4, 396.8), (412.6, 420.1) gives 0.277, 7.27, 12.2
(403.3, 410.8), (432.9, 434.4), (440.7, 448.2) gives 0.133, 11.7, 13.3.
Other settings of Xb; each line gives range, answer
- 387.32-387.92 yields 8.39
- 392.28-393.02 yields 6.45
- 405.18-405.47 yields 11.8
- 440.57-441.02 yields 12.5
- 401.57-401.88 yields 11.3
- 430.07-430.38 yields 7.67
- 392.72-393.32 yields 3.46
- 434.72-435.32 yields 12.7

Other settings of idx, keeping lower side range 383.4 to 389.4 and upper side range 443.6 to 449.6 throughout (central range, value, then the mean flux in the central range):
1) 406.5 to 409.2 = -0.23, 12.1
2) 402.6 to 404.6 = -0.21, 11.4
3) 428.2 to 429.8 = 0.10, 10.8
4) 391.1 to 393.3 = 0.14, 7.28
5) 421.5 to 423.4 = -0.03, 11.5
